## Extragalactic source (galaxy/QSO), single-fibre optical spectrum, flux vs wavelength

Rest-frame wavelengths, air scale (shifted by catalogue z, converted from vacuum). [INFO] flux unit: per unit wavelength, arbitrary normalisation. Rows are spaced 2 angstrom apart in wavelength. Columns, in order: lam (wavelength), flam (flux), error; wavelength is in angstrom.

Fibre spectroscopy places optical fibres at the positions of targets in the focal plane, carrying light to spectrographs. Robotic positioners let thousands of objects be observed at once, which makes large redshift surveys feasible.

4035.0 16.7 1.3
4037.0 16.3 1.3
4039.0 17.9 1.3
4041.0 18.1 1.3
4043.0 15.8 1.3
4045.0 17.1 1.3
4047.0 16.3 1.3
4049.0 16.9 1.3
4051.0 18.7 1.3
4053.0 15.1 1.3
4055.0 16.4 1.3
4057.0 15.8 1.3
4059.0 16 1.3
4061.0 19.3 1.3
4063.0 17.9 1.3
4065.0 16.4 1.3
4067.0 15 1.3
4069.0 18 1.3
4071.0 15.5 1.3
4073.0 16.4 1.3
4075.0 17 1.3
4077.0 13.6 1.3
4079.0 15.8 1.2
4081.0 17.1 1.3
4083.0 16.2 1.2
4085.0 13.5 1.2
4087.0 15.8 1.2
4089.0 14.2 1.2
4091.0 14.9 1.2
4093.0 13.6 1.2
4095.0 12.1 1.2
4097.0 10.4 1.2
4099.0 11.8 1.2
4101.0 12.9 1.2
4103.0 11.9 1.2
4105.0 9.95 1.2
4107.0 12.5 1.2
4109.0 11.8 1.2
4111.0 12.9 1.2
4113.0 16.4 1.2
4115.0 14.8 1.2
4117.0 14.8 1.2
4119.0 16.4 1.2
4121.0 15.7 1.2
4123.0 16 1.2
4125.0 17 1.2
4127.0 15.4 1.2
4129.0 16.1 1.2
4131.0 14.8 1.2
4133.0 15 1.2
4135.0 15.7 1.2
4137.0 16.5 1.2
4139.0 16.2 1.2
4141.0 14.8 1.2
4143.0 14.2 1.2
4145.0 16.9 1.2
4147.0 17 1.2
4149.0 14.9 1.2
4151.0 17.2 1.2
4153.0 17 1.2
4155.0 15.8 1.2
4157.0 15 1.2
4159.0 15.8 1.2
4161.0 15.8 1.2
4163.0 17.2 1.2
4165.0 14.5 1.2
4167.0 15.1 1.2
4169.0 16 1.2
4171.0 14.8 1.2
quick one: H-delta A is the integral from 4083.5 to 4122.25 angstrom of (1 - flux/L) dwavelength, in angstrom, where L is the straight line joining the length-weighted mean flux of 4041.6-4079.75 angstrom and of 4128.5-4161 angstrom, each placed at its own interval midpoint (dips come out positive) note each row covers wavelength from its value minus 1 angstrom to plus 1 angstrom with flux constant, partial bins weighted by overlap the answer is 6.2 angstrom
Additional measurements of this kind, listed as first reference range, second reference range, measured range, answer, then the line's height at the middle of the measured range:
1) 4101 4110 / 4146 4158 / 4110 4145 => -4.5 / 13.8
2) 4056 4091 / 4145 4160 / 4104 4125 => 2.4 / 16.1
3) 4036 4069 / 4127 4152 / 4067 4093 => 1.5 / 16.5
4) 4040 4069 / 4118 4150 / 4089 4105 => 3.7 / 16.3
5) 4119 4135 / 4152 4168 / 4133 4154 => -0.3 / 15.8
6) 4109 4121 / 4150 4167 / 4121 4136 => -0.5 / 15.2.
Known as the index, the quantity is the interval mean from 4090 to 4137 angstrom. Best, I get 14.1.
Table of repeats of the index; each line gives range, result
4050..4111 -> 14.8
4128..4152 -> 15.8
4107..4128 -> 15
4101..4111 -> 11.8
